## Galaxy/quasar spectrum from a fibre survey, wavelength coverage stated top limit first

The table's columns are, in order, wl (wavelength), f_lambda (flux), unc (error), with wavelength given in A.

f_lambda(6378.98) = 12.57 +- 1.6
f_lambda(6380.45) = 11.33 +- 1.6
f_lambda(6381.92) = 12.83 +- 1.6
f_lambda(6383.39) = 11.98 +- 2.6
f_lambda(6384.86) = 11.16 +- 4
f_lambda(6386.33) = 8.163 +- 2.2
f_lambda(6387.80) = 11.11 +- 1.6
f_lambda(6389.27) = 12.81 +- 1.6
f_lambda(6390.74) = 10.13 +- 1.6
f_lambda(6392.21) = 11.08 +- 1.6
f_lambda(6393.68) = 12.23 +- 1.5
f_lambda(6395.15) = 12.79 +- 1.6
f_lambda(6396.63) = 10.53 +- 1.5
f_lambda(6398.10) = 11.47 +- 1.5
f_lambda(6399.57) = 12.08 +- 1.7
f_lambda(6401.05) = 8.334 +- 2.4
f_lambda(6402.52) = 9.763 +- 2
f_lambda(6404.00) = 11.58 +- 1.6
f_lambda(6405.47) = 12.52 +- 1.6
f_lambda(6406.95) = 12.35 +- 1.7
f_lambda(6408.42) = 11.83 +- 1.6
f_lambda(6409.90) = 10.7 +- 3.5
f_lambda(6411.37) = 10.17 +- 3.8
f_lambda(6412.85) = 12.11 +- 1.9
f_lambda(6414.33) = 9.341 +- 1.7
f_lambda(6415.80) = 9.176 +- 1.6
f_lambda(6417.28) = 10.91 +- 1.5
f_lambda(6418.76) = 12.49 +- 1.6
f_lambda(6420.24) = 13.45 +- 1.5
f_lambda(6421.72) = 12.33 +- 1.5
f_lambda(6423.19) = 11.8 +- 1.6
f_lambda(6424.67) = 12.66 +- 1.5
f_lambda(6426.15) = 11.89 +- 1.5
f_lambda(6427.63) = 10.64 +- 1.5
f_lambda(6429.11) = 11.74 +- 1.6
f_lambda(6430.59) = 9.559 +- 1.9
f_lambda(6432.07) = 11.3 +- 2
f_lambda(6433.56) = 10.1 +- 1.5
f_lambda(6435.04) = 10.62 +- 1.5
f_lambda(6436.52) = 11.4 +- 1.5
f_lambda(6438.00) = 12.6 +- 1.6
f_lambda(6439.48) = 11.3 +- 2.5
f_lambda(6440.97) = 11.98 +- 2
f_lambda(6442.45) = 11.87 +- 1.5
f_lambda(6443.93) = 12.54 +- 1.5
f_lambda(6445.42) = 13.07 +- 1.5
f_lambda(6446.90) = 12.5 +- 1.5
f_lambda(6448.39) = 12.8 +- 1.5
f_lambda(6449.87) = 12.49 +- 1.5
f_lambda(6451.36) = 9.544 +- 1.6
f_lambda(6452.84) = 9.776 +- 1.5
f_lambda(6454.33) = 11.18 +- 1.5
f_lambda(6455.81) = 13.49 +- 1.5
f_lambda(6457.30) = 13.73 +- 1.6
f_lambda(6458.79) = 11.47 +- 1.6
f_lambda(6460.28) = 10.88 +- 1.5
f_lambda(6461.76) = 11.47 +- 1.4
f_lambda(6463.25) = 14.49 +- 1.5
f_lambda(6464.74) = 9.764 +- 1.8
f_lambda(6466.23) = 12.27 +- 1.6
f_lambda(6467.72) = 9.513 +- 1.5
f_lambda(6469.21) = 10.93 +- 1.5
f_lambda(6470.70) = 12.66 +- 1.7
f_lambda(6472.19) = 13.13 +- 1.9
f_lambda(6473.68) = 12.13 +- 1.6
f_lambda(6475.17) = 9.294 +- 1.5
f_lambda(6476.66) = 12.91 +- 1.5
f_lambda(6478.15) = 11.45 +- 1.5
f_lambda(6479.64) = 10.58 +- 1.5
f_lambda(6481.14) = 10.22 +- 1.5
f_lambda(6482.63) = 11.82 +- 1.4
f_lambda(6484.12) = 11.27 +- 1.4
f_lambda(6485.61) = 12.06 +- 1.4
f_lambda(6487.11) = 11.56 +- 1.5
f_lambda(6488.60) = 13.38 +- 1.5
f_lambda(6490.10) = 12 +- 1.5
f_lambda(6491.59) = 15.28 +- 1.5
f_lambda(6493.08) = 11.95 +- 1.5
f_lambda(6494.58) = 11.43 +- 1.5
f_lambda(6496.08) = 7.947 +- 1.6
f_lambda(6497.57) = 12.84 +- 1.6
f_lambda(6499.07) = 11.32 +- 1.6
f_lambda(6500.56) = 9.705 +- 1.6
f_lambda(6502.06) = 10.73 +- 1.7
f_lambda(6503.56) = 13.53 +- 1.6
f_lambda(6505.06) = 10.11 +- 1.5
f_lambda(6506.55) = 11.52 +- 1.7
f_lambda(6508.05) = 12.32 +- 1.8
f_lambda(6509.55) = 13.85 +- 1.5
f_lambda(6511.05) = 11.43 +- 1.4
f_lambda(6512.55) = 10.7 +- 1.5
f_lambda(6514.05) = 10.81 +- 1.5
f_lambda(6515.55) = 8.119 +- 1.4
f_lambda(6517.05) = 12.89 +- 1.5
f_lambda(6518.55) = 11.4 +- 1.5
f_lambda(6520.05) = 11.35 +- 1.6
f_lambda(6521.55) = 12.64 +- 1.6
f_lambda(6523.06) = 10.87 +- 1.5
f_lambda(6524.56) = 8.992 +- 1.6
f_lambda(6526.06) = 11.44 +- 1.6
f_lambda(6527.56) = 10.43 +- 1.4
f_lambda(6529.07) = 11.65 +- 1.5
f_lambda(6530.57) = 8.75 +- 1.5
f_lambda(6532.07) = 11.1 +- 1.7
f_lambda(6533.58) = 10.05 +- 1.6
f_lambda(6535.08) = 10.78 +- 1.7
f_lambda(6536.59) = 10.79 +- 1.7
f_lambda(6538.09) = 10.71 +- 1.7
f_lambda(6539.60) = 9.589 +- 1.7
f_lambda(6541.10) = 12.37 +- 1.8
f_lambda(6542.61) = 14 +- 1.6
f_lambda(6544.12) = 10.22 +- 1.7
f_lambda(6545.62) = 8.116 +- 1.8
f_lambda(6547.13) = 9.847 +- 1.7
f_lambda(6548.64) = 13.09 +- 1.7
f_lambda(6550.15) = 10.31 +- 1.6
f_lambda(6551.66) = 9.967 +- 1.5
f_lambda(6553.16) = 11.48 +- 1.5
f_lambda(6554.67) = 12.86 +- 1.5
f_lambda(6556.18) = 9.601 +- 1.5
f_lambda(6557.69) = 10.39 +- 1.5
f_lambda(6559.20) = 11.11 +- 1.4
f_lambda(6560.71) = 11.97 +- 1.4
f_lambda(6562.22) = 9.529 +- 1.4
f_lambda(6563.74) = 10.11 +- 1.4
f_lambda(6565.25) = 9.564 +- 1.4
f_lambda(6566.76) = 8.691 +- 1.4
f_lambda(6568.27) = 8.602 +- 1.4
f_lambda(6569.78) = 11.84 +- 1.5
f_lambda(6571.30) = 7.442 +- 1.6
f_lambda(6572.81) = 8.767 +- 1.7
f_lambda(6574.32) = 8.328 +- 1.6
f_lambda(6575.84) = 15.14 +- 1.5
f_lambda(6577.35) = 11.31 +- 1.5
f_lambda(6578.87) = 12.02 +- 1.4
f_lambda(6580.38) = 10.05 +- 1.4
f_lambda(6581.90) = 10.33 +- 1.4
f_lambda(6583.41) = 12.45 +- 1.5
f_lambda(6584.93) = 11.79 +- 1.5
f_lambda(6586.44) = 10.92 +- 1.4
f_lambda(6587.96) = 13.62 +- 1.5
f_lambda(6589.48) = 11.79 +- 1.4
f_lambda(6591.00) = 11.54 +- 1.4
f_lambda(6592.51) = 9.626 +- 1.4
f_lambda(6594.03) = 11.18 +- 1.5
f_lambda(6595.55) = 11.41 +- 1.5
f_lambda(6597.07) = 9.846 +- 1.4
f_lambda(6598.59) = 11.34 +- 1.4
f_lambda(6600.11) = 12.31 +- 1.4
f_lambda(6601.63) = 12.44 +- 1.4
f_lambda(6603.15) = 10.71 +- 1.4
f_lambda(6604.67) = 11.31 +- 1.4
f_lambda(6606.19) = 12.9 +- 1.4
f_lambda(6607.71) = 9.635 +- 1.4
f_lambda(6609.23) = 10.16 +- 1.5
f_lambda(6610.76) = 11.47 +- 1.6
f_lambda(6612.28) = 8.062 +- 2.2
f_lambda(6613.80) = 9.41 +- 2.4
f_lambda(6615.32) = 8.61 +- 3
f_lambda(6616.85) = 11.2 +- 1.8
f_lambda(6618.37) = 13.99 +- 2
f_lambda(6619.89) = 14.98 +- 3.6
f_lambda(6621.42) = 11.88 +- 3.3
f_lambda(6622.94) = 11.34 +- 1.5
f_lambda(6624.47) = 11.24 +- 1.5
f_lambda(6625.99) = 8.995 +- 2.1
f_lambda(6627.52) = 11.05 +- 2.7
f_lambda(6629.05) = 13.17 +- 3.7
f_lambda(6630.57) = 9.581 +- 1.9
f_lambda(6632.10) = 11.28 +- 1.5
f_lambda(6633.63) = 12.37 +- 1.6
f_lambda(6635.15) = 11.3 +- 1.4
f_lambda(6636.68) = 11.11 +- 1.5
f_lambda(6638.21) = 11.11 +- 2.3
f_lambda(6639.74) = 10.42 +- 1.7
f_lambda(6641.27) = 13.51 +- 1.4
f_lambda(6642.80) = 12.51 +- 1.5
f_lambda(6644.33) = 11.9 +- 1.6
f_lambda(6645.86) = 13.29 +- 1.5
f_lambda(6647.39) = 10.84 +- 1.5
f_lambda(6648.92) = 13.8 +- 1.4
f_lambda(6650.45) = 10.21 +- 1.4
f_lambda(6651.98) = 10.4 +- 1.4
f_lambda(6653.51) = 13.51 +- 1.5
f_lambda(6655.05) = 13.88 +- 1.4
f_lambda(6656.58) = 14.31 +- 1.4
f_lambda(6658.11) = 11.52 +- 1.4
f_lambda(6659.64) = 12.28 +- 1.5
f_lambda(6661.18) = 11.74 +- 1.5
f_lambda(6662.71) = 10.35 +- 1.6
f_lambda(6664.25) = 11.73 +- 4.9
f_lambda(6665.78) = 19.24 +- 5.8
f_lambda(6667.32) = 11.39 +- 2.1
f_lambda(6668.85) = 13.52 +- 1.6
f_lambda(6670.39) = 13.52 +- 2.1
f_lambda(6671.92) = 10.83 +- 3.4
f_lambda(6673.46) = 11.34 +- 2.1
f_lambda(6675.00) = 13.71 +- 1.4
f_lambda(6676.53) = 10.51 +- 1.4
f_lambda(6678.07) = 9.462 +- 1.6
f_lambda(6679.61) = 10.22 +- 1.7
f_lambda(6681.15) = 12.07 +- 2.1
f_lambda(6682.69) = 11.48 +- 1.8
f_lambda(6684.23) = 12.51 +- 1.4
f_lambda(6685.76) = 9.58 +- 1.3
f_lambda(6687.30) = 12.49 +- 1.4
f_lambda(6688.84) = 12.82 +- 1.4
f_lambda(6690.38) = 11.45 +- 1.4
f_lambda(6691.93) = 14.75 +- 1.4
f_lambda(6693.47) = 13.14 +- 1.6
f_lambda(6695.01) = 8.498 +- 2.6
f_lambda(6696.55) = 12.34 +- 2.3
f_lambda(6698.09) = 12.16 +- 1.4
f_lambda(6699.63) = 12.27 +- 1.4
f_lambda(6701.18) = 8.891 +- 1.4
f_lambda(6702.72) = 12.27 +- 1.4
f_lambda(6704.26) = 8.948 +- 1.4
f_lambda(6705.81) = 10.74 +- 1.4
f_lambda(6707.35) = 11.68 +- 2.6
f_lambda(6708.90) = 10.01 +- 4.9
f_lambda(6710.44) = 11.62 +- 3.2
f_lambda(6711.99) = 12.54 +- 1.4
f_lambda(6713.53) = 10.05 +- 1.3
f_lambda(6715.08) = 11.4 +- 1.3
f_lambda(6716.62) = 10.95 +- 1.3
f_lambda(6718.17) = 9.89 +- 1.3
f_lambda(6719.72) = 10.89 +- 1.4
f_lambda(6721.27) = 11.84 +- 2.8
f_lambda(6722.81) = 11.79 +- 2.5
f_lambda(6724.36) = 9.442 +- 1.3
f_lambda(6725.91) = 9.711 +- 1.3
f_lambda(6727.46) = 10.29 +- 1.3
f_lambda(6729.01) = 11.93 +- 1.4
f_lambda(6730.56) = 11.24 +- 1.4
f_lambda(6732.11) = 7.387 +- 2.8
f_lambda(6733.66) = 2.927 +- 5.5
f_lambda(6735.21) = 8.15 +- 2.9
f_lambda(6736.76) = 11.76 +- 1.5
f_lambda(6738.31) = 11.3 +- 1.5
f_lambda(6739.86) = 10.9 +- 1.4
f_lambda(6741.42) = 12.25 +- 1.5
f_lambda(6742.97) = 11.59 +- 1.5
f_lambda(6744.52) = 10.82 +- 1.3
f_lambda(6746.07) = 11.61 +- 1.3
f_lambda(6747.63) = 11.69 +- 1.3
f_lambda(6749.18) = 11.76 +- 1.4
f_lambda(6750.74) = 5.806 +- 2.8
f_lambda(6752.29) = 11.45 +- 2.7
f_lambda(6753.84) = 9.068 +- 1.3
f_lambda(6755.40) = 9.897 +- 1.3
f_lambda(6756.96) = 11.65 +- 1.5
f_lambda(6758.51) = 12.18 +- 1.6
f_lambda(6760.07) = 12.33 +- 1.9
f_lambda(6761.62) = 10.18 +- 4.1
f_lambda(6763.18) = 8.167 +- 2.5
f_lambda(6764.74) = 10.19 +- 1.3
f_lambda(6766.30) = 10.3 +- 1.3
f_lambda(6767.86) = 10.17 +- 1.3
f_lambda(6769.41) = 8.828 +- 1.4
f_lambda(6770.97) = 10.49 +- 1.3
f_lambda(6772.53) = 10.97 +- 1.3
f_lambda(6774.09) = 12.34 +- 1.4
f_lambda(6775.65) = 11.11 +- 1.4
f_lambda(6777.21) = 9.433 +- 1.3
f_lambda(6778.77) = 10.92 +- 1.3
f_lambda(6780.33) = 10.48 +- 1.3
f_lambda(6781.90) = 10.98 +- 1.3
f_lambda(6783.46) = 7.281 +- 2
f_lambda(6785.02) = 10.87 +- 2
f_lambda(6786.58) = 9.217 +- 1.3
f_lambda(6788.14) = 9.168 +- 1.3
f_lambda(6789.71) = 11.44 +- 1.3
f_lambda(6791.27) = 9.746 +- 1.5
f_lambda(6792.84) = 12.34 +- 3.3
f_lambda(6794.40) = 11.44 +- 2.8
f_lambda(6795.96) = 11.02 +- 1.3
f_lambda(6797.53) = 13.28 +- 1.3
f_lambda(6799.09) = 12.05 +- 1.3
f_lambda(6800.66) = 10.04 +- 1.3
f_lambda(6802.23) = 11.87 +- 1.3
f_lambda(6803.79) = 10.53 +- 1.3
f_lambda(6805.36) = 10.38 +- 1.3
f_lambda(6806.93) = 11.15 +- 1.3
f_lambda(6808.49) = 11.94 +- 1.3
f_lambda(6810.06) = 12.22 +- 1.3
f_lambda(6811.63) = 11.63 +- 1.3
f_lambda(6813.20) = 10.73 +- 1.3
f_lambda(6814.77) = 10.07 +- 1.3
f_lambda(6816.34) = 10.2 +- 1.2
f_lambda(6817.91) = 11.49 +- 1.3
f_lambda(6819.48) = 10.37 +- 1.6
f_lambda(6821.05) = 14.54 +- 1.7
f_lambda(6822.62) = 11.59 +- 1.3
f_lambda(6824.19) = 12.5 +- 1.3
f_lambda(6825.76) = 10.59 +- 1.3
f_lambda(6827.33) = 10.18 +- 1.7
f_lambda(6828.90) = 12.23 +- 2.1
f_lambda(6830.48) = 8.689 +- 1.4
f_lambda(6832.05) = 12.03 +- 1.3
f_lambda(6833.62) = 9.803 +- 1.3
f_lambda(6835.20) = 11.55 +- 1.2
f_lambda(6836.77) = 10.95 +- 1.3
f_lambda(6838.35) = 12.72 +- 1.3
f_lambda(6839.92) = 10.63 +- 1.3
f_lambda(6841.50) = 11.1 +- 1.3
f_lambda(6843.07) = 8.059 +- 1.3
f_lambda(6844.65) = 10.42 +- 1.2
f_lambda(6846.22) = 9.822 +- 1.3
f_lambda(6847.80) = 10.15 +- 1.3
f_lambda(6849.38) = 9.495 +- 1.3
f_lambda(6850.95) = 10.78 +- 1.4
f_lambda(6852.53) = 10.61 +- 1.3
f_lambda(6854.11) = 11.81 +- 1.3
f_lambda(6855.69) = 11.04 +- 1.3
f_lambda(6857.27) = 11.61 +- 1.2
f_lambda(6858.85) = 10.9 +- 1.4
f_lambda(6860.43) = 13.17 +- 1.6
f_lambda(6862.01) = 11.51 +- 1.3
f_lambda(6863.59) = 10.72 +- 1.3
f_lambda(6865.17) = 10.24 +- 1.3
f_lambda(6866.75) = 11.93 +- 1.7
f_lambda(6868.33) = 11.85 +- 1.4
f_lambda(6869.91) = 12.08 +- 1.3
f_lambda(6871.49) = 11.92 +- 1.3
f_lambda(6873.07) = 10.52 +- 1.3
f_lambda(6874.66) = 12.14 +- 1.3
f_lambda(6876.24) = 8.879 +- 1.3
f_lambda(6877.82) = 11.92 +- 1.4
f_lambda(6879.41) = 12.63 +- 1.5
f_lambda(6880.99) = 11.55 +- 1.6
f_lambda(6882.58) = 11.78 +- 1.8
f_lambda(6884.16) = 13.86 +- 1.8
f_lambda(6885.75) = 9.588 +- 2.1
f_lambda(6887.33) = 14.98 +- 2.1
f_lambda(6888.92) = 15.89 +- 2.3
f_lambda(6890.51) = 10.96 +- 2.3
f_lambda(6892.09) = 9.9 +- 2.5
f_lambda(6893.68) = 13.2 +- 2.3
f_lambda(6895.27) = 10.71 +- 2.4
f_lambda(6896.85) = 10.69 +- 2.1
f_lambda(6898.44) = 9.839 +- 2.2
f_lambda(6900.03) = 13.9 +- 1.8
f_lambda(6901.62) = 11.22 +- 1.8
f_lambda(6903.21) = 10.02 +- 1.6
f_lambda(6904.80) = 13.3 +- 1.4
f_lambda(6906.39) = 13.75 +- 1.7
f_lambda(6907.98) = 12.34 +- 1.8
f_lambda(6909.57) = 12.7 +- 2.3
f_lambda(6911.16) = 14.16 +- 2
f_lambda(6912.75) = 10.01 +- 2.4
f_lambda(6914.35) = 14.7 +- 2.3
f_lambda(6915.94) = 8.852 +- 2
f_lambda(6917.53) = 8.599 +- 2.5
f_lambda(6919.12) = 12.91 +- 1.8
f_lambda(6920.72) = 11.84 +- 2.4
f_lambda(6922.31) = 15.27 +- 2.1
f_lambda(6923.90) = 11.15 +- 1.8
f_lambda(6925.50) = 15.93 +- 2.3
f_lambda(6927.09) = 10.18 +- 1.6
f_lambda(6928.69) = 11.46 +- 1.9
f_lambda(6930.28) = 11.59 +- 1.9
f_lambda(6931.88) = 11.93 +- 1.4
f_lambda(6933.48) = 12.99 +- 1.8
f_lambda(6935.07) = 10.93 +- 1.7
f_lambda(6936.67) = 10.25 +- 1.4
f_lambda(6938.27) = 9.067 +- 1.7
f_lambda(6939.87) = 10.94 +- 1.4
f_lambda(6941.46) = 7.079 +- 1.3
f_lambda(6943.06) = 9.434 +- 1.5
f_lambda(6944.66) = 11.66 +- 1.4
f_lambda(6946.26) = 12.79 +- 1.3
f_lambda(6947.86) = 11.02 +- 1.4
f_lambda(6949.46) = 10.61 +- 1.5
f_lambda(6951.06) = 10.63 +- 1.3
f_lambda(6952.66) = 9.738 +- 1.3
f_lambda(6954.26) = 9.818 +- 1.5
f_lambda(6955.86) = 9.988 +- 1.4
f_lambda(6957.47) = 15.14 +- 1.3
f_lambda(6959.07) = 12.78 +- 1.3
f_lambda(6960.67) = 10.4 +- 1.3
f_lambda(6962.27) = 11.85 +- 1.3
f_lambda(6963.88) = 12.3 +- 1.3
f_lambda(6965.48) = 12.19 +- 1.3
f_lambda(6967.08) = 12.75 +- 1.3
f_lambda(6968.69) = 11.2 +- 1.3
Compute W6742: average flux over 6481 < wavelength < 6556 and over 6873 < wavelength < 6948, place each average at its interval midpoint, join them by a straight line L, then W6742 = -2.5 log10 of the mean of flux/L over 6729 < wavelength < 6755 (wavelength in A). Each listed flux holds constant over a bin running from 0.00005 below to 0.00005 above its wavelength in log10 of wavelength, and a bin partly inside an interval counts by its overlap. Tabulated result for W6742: 0.15 mag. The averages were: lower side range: 11.2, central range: 10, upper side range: 11.7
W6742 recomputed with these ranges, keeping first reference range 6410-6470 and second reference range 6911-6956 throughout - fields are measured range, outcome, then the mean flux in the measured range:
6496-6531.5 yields 0.03 mag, 11.1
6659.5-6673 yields -0.12 mag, 12.7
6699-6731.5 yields 0.05 mag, 10.9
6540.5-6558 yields 0.04 mag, 11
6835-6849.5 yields 0.08 mag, 10.5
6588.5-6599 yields 0.04 mag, 11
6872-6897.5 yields -0.06 mag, 11.8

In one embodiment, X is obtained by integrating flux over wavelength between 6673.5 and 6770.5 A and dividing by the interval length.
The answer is 10.8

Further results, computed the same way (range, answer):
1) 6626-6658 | 11.9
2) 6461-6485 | 11.5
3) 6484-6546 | 11.3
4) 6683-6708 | 11.5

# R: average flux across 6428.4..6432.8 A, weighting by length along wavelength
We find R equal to 10.9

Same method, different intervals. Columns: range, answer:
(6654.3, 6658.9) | 13.3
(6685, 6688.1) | 11.1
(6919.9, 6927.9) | 12.9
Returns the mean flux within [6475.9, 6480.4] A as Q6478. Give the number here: 11.6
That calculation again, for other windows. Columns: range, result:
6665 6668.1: 15.3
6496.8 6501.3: 11.3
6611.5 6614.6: 8.78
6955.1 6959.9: 12.6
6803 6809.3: 11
